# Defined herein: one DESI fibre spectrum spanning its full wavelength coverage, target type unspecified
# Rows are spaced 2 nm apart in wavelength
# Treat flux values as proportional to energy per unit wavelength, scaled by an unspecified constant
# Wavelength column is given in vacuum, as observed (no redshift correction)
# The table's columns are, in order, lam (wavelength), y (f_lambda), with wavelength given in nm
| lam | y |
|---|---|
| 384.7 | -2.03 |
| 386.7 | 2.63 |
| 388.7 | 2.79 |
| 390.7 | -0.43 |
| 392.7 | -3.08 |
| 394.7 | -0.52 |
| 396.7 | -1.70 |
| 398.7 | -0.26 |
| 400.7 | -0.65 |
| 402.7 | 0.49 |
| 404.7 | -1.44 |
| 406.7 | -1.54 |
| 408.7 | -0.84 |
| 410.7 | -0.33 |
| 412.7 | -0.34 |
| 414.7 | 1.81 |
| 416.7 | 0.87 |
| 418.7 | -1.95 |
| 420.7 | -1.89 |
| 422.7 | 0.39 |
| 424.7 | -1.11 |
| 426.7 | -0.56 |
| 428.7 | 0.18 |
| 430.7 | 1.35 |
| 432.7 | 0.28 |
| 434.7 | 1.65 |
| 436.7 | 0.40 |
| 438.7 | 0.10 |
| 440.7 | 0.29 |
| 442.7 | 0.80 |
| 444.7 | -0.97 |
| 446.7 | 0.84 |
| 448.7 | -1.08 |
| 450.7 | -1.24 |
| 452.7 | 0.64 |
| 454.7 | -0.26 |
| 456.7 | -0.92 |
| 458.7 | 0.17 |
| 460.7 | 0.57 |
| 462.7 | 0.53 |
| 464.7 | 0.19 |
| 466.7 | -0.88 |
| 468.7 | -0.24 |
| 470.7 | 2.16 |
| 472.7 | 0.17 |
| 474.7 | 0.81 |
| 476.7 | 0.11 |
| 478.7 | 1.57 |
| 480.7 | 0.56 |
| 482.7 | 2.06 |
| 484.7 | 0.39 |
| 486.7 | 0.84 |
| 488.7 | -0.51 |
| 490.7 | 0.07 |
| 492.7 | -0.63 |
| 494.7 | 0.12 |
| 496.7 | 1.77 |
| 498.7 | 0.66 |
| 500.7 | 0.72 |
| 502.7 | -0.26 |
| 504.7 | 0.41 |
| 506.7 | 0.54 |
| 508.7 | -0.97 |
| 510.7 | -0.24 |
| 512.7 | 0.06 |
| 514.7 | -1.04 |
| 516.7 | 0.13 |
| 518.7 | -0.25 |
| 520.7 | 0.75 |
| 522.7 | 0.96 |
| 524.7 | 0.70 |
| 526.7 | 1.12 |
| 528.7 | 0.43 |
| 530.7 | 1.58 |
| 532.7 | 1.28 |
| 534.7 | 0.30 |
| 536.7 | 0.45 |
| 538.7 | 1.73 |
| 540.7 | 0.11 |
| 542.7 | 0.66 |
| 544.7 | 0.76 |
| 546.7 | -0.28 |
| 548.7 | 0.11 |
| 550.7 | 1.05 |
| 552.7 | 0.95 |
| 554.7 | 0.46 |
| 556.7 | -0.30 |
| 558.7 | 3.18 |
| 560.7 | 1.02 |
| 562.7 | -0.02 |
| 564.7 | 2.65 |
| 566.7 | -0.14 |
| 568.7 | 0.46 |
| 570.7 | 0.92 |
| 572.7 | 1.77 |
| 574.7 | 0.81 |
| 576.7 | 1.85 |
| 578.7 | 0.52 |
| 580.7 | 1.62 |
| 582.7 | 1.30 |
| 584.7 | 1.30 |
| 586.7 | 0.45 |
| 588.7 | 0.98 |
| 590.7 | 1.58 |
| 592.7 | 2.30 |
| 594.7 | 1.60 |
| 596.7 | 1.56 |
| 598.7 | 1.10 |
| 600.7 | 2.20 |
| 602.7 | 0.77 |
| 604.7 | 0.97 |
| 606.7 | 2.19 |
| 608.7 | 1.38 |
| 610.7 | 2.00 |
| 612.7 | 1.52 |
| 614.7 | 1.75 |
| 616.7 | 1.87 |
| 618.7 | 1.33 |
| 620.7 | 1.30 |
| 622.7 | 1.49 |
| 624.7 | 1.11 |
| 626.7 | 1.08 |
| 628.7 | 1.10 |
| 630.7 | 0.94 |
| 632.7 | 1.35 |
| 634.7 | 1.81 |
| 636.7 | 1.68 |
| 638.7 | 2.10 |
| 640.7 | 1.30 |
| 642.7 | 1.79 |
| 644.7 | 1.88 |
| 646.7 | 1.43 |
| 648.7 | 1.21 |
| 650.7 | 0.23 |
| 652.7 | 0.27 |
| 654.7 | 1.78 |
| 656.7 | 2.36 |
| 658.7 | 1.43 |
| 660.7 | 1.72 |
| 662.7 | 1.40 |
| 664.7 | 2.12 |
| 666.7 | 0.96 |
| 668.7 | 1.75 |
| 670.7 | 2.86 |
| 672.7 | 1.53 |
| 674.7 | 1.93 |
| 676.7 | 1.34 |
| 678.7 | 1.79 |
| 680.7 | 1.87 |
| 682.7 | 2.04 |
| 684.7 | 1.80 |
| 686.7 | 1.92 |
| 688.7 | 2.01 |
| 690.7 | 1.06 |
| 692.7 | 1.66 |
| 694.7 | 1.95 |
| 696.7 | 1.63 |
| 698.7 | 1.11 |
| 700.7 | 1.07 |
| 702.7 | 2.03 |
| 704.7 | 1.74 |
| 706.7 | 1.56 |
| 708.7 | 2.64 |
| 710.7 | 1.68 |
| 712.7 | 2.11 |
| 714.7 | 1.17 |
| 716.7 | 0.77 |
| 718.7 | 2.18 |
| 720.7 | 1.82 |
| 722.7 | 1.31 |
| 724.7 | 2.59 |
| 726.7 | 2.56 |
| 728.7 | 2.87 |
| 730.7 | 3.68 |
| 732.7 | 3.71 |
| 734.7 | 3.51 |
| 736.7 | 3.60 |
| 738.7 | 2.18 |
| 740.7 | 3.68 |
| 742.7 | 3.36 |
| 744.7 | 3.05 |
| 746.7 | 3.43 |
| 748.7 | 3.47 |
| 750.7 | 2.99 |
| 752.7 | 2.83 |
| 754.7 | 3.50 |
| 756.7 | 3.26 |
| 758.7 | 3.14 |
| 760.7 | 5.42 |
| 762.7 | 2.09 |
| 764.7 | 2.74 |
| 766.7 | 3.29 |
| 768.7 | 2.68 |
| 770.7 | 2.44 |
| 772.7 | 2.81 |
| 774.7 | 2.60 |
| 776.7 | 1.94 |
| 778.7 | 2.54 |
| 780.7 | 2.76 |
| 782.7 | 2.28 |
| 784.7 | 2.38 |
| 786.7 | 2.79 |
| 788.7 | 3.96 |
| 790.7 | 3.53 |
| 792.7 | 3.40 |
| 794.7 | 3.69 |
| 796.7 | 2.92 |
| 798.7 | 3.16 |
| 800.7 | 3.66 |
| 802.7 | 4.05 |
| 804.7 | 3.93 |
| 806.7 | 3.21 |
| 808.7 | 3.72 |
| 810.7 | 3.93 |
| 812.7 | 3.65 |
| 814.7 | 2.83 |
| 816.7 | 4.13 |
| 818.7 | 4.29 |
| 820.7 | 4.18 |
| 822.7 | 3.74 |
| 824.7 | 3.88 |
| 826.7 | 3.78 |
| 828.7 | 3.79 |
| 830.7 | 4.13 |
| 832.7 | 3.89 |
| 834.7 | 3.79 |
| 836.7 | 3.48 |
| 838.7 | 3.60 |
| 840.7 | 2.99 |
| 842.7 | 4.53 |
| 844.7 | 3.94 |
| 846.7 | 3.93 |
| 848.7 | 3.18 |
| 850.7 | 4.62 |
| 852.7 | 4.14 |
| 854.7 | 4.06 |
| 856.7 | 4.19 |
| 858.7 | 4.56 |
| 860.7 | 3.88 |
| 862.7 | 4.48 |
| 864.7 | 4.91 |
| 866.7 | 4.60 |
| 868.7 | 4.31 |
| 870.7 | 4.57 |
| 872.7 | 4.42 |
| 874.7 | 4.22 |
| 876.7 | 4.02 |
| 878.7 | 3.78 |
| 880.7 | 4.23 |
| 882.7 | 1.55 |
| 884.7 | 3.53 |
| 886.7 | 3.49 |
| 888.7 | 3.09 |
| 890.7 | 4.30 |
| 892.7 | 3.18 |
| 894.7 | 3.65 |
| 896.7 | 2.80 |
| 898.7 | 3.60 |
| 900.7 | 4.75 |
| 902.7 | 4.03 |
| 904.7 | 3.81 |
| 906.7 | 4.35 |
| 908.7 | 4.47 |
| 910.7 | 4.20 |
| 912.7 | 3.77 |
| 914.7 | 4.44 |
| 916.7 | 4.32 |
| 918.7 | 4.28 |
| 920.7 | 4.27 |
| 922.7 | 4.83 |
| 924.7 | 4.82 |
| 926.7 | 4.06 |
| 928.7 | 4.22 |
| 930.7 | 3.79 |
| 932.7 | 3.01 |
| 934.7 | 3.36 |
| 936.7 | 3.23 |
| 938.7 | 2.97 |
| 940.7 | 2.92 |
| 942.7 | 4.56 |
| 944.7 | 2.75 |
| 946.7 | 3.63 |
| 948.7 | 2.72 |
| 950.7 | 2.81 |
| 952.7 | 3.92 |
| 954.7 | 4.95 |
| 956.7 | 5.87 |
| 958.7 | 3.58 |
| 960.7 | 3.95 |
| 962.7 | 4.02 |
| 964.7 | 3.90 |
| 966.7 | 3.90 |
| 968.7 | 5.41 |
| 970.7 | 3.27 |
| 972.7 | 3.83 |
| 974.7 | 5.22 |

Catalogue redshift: 0.82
